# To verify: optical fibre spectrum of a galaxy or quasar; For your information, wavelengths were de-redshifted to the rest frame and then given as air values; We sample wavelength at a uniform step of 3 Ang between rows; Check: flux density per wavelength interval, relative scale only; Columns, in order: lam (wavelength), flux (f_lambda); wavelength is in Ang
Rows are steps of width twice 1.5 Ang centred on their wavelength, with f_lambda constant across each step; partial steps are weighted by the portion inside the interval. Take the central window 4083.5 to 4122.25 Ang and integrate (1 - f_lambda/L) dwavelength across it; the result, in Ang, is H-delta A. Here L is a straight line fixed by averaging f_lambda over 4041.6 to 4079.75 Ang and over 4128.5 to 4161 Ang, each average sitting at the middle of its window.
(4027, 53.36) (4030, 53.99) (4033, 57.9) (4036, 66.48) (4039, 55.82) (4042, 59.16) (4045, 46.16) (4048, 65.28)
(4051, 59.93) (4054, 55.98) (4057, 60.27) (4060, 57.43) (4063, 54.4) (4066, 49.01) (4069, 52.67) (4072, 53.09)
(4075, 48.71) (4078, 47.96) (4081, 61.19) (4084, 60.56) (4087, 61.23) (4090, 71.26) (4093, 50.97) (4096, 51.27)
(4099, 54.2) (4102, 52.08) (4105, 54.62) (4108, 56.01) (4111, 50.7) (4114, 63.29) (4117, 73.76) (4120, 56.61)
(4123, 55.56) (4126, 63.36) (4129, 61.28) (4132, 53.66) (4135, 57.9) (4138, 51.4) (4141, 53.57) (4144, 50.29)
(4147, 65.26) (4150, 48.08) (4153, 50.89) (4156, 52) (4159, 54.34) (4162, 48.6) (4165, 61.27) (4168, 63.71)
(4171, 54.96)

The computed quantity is -2.68 Ang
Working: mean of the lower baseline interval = 54.5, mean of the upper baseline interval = 54.1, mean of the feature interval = 58.1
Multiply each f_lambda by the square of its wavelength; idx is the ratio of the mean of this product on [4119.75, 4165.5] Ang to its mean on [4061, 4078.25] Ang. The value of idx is 1.11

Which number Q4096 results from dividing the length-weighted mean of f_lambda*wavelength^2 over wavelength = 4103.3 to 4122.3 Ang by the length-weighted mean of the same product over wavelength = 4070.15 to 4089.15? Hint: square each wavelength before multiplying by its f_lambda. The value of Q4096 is 1.07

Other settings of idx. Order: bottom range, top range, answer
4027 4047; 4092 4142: 1.04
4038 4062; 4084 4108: 1.01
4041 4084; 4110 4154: 1.07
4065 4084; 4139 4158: 1.05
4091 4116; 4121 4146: 1.04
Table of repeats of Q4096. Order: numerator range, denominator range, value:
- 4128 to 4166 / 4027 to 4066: 1.00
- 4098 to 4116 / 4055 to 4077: 1.06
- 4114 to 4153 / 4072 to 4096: 1.04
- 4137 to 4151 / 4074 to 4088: 0.99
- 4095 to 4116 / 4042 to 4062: 0.98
